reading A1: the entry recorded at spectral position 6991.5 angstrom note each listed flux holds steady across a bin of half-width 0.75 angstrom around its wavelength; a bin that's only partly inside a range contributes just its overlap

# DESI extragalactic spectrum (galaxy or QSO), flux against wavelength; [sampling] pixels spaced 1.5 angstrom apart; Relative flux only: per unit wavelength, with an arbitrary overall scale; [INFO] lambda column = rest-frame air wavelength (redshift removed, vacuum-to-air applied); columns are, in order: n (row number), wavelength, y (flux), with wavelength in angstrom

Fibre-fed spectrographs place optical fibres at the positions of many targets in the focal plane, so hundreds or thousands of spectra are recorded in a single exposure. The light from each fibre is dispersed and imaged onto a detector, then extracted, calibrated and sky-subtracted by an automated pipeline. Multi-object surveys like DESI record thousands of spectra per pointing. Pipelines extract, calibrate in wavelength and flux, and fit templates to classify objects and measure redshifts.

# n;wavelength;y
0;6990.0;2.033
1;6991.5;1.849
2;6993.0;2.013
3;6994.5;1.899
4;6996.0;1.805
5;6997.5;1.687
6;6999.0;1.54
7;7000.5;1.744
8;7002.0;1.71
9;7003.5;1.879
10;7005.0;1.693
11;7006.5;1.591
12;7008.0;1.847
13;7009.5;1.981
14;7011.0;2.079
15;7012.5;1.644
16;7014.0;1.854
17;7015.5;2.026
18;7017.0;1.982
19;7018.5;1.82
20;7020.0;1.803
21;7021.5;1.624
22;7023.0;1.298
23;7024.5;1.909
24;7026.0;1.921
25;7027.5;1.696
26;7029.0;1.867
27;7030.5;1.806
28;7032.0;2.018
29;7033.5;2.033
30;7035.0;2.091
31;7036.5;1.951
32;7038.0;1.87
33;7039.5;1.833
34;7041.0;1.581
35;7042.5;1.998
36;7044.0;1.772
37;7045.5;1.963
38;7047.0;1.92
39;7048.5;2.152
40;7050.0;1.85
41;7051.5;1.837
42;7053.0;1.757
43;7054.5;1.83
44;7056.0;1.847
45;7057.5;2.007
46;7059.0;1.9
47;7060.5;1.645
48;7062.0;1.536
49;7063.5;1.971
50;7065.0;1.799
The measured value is 1.849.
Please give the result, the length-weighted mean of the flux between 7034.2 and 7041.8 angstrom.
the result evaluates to 1.87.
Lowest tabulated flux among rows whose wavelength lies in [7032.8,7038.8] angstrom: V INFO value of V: 1.87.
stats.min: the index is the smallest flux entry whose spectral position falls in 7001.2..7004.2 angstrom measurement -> 1.71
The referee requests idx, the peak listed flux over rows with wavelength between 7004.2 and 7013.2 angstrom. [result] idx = 2.079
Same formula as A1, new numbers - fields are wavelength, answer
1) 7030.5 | 1.806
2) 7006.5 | 1.591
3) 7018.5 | 1.82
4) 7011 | 2.079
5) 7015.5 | 2.026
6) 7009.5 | 1.981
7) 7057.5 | 2.007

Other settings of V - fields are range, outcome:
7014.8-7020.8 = 1.803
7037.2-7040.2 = 1.833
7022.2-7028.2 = 1.298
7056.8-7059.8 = 1.9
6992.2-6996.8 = 1.805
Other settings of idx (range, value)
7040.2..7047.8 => 1.998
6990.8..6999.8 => 2.013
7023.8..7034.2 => 2.033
